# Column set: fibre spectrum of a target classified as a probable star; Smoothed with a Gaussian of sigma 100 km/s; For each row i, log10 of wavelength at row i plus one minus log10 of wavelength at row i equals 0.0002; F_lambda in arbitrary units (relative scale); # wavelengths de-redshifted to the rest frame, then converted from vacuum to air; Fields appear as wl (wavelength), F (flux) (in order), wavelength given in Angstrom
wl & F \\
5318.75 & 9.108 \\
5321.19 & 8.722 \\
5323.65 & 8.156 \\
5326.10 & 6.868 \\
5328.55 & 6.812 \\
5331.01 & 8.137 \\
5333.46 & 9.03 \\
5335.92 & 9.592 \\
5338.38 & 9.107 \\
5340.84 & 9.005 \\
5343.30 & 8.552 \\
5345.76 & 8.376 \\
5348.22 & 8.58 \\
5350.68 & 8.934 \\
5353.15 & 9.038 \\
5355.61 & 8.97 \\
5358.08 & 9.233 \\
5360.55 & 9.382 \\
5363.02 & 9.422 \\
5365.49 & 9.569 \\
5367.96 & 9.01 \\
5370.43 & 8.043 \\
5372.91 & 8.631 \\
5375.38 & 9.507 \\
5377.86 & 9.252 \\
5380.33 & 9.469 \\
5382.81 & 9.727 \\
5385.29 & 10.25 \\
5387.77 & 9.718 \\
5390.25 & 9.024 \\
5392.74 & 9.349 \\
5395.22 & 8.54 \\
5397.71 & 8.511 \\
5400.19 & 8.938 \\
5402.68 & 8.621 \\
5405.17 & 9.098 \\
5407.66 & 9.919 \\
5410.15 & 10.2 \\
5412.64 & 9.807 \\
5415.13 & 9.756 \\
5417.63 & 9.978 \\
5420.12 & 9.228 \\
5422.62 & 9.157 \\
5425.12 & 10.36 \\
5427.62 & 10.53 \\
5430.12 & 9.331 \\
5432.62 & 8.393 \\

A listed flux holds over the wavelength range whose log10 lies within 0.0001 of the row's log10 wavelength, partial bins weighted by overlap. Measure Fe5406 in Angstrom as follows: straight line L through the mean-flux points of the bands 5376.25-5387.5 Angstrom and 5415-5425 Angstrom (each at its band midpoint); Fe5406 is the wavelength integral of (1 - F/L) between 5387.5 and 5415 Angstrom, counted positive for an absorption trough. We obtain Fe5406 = 1.1 Angstrom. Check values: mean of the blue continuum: 9.67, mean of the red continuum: 9.59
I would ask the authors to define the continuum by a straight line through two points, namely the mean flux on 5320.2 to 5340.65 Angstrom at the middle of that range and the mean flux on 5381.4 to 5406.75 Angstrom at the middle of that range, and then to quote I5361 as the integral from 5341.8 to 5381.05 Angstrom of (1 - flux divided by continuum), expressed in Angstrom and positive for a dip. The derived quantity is -1.1 Angstrom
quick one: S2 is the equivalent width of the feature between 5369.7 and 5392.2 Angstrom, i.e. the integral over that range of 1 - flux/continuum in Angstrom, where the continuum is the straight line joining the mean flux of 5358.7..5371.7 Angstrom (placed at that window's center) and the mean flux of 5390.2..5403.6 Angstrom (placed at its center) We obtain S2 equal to -0.9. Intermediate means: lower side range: 9.09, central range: 9.32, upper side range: 8.82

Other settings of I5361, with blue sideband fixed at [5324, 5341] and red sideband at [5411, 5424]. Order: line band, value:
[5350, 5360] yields -0.5 Angstrom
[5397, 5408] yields 0.5 Angstrom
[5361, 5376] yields -0.3 Angstrom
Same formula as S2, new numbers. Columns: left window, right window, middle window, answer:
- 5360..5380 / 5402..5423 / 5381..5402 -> 0.2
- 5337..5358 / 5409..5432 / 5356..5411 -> 0.4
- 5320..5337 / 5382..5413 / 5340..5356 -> -0.5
